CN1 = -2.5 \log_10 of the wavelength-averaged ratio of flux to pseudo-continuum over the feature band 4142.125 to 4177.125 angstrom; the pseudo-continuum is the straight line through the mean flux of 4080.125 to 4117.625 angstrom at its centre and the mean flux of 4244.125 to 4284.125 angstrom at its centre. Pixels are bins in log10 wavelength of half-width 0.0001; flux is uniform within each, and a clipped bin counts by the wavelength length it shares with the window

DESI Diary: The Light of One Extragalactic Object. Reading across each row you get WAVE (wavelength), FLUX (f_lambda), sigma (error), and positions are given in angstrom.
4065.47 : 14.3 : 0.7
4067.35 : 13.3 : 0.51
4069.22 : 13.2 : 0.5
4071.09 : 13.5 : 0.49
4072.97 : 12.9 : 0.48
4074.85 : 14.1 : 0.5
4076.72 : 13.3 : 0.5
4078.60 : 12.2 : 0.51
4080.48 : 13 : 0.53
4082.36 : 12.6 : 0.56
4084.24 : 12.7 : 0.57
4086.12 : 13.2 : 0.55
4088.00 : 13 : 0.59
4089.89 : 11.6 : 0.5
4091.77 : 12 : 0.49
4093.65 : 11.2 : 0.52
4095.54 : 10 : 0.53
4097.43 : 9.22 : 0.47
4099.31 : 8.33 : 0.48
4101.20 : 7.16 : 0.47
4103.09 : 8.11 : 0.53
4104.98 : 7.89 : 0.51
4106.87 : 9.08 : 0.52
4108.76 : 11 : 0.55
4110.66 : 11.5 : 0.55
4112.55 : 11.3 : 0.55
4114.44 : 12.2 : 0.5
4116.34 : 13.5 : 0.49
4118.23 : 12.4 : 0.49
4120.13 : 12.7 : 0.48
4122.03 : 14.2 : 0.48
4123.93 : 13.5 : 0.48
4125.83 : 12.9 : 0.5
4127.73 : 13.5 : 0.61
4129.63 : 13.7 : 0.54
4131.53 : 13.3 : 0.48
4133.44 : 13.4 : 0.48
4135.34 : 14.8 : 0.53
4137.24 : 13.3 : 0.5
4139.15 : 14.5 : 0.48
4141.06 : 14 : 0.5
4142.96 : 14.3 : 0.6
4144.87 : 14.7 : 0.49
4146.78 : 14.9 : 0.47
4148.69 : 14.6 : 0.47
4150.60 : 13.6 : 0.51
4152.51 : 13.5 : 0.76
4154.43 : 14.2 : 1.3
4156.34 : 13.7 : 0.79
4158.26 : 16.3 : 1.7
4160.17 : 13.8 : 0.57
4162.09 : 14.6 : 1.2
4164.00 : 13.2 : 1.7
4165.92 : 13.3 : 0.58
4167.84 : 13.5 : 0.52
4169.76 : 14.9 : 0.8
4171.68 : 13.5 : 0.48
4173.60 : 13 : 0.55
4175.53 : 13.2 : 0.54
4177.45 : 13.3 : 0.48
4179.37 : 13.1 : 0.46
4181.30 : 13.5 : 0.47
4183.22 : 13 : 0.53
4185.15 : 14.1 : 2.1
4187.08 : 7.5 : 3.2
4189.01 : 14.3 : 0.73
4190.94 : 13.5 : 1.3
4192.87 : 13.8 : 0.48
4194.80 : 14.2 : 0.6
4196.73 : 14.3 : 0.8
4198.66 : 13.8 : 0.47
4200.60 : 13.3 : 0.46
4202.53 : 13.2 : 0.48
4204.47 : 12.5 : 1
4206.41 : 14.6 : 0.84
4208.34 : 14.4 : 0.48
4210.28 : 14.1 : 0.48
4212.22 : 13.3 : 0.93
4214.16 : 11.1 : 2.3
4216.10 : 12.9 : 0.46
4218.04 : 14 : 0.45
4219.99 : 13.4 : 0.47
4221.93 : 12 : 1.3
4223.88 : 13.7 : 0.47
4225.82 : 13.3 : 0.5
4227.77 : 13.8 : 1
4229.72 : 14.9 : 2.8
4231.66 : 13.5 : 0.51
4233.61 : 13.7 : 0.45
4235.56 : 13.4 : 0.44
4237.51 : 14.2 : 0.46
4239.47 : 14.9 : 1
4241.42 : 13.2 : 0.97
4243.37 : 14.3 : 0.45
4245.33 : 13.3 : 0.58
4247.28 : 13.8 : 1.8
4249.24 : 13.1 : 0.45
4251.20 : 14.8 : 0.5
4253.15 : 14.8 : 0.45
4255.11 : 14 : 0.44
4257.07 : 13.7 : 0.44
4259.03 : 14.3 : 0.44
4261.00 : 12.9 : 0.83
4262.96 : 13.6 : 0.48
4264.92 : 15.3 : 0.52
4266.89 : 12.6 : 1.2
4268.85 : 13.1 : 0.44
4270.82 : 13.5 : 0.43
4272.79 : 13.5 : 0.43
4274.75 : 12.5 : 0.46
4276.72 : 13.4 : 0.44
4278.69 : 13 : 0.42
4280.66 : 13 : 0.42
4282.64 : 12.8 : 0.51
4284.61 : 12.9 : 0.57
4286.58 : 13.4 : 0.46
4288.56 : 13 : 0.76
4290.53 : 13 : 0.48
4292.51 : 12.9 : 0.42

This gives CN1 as -0.18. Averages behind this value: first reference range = 10.9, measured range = 14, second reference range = 13.5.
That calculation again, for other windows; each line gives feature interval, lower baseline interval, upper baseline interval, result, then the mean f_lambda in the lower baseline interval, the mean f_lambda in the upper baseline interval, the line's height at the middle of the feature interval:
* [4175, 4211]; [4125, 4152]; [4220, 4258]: 0.042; 14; 13.8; 13.9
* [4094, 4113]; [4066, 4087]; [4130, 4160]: 0.400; 13.1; 14.2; 13.5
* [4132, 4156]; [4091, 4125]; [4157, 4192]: -0.155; 10.9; 13.4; 12.2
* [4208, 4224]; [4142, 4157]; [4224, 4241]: 0.068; 14.2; 13.9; 14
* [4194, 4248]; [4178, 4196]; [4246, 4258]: -0.005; 13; 14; 13.5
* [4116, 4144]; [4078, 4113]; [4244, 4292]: -0.201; 10.8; 13.5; 11.3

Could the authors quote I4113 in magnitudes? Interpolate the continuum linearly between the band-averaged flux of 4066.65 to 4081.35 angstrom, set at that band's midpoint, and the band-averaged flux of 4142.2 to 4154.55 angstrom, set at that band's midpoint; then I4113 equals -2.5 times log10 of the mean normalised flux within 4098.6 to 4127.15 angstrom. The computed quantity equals 0.23 mag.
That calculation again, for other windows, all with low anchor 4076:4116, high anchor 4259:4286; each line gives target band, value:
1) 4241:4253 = -0.073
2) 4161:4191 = -0.102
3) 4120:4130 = -0.182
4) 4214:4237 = -0.061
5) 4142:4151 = -0.236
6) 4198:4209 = -0.102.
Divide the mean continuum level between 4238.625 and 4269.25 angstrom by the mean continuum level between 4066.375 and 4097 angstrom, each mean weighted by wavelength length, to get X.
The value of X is 1.10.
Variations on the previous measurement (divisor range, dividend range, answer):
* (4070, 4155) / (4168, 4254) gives 1.08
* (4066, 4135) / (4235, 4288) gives 1.13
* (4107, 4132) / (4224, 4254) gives 1.10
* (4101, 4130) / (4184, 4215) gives 1.14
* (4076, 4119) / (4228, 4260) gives 1.26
